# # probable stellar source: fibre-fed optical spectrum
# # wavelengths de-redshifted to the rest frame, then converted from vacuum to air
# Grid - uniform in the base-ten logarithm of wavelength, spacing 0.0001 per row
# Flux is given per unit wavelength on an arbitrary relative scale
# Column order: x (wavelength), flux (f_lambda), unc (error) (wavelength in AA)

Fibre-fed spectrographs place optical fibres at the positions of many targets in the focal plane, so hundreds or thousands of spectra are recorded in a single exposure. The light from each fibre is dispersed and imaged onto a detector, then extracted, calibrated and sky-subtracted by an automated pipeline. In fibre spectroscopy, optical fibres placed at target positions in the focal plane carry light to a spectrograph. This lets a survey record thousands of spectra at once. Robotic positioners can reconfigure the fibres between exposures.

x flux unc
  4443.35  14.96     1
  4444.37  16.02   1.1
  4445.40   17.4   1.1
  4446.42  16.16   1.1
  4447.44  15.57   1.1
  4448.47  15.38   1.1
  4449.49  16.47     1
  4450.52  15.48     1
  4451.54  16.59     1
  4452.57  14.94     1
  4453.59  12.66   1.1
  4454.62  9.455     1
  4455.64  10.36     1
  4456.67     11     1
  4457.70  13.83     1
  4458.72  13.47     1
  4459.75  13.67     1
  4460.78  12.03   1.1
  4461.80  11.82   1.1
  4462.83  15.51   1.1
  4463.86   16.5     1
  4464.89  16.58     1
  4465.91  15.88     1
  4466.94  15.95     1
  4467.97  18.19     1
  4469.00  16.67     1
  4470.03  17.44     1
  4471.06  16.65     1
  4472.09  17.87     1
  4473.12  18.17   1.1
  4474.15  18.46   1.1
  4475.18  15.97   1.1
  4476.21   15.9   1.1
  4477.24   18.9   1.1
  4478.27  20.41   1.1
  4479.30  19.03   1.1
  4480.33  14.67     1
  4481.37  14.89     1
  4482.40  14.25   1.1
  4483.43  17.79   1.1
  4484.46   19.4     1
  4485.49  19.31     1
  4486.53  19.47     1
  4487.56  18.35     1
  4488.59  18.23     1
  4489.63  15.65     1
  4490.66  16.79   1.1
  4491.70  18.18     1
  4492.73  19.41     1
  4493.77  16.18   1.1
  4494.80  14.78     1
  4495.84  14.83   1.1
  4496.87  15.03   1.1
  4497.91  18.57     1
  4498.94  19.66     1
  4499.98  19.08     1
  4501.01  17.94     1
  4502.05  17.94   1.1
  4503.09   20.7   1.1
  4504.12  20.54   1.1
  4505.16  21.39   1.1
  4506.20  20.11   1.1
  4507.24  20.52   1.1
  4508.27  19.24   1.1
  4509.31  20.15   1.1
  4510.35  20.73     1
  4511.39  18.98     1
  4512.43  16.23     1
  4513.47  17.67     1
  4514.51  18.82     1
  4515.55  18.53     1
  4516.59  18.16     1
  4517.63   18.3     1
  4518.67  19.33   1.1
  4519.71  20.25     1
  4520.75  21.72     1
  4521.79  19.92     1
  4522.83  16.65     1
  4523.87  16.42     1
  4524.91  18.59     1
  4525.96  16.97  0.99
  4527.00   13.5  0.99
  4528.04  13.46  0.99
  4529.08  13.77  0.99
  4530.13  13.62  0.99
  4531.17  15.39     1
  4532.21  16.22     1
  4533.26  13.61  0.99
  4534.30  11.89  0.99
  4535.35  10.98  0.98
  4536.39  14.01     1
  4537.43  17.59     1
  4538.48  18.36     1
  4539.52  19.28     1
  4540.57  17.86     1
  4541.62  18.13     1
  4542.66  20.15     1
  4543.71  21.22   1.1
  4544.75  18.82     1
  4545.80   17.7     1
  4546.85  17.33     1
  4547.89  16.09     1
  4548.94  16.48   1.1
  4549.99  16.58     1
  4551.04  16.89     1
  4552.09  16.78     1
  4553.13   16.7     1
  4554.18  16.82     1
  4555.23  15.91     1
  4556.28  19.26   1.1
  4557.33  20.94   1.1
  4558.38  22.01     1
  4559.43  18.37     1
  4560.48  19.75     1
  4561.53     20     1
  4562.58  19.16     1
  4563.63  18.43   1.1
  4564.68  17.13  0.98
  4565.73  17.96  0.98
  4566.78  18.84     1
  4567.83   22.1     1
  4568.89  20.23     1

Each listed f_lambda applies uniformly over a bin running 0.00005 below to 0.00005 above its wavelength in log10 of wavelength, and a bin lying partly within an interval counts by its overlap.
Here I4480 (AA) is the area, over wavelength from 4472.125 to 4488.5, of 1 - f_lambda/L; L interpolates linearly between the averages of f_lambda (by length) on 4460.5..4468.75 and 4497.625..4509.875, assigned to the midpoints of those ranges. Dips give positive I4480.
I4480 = -0.5 AA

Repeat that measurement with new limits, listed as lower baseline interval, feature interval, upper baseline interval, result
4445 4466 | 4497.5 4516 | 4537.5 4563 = -3.2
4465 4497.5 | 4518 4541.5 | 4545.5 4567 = 1.8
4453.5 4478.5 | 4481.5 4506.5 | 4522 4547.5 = -3.6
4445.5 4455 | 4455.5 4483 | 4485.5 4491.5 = 1.0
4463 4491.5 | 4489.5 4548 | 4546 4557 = -1.7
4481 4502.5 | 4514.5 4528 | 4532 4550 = -0.8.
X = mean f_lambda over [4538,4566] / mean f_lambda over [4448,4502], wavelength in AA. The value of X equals 1.13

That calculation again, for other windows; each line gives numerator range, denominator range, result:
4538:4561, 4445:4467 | 1.27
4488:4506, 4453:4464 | 1.42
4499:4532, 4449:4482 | 1.18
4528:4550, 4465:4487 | 0.94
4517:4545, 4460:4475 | 1.04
